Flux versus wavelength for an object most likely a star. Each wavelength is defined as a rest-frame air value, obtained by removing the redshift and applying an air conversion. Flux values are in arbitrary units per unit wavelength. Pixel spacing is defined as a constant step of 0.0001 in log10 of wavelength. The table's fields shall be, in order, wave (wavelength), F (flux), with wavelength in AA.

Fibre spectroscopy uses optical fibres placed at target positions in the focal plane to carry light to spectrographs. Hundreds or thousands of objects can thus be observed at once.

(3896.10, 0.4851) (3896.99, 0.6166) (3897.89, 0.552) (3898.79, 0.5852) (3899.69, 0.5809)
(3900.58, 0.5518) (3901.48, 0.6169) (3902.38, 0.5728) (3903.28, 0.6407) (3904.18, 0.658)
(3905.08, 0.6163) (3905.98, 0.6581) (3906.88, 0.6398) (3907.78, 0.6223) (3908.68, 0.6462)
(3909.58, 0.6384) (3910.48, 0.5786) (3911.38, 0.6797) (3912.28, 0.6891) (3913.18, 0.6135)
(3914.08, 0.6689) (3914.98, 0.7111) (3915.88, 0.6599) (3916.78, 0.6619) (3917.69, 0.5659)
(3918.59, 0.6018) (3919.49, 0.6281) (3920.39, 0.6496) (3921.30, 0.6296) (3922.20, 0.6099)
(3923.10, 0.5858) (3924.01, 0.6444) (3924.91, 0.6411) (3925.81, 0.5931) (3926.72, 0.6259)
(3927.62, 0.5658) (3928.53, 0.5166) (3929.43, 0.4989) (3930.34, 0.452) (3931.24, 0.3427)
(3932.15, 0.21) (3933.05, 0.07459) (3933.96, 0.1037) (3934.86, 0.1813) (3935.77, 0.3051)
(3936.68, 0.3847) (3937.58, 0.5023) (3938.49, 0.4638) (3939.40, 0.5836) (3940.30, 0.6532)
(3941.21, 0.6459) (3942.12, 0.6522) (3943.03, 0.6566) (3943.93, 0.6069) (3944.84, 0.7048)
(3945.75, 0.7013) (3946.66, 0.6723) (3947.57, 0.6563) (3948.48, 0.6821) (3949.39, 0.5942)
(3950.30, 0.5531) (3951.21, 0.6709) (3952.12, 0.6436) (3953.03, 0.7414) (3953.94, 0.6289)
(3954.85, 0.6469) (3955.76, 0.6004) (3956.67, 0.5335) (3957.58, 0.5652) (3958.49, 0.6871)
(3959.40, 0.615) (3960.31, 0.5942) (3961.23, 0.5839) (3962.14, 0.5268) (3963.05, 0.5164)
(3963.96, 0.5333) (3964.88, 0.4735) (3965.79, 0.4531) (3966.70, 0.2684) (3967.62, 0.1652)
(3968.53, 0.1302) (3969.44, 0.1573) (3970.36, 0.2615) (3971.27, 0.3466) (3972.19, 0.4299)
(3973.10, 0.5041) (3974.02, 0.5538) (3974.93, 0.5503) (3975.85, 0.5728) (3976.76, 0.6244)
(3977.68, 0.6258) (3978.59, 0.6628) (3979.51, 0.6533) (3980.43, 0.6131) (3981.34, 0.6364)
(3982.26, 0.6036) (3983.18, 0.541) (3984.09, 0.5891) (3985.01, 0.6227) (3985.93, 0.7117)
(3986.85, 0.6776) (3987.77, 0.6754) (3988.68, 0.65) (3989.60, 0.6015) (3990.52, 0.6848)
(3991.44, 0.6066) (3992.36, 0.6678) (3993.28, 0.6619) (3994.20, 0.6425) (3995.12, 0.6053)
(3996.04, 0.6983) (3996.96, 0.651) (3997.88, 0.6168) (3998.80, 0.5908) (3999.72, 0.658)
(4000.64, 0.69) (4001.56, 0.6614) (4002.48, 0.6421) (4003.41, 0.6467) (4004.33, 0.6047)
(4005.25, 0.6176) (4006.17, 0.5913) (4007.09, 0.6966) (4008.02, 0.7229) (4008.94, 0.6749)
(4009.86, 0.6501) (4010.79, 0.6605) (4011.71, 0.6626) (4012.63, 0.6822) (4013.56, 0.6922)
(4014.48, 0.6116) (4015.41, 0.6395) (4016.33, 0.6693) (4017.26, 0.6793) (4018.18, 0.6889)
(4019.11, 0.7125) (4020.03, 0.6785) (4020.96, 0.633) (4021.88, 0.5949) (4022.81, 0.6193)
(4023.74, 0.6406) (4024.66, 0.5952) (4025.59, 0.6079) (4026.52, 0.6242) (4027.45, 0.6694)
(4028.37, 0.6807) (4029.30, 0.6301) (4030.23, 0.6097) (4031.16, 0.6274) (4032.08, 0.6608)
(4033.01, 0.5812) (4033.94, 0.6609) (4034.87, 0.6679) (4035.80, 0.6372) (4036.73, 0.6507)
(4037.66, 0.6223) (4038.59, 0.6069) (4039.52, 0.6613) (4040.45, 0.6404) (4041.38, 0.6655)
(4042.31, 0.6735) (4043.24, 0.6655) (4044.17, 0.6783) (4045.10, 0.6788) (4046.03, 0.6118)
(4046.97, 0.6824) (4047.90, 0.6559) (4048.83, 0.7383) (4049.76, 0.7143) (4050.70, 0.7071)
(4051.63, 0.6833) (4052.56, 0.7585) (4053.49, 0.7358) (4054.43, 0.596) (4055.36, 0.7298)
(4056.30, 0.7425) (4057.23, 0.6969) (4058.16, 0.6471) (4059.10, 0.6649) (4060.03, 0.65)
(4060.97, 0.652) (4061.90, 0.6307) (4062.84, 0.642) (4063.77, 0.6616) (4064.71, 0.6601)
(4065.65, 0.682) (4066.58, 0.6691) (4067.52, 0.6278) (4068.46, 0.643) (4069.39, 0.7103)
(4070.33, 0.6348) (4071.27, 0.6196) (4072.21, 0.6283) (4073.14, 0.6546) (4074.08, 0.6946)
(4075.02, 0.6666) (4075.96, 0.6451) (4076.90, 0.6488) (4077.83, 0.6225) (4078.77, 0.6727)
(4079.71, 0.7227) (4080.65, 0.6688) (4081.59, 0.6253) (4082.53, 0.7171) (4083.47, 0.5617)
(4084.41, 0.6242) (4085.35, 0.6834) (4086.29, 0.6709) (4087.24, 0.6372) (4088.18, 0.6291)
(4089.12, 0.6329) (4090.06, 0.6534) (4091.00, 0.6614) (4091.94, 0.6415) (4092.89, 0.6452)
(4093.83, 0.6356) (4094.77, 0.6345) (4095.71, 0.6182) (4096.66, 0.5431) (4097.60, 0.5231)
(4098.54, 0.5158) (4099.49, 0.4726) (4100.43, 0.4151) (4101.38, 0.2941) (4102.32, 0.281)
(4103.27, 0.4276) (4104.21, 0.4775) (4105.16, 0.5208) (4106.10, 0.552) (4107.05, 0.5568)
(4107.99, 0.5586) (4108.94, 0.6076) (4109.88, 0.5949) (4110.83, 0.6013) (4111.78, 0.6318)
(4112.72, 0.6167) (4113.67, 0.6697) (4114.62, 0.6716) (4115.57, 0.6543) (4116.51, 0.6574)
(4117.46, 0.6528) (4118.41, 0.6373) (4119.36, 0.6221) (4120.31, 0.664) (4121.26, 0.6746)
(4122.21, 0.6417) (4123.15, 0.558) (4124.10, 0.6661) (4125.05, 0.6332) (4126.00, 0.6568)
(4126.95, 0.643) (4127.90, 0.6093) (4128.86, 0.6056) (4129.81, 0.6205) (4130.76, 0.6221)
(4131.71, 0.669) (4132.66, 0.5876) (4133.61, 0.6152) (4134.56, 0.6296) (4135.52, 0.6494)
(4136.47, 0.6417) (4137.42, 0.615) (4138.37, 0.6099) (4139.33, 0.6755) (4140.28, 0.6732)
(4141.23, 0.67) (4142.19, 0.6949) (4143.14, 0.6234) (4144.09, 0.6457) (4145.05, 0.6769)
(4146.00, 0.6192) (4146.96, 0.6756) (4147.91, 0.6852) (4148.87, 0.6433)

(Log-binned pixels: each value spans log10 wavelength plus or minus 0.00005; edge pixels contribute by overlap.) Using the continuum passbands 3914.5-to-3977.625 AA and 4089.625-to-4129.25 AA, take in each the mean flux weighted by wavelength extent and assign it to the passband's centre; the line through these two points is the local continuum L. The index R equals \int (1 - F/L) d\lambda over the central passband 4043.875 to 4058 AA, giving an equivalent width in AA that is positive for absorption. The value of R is -3.2 AA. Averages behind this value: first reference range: 0.527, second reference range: 0.586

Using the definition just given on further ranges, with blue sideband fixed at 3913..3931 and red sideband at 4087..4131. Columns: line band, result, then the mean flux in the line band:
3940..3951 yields -0.9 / 0.648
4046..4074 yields -3.7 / 0.672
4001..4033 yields -2.8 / 0.649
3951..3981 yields 4.1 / 0.518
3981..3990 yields -0.5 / 0.631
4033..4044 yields -1.0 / 0.648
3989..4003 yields -1.1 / 0.645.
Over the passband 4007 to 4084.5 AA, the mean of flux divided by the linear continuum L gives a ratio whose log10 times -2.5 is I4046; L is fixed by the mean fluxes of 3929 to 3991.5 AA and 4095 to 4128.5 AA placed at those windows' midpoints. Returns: -0.186 mag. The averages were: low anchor 0.53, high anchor 0.575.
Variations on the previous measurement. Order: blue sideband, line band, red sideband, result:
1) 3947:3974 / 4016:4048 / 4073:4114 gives -0.168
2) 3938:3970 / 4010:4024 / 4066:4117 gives -0.138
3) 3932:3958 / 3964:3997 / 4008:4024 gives 0.118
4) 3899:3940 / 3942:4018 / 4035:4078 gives 0.007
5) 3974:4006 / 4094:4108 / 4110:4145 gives 0.278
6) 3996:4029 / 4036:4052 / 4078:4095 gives -0.026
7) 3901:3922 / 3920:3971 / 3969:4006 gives 0.197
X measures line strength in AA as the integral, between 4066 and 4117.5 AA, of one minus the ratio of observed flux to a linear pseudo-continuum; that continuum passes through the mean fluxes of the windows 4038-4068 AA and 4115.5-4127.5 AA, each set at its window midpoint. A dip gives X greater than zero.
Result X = 4.0 AA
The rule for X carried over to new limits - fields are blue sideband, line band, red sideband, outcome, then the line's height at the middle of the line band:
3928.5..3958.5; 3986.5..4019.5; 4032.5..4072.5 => -2.8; 0.604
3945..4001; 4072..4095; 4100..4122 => -3.3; 0.57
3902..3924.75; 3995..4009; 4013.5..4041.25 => -0.2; 0.641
